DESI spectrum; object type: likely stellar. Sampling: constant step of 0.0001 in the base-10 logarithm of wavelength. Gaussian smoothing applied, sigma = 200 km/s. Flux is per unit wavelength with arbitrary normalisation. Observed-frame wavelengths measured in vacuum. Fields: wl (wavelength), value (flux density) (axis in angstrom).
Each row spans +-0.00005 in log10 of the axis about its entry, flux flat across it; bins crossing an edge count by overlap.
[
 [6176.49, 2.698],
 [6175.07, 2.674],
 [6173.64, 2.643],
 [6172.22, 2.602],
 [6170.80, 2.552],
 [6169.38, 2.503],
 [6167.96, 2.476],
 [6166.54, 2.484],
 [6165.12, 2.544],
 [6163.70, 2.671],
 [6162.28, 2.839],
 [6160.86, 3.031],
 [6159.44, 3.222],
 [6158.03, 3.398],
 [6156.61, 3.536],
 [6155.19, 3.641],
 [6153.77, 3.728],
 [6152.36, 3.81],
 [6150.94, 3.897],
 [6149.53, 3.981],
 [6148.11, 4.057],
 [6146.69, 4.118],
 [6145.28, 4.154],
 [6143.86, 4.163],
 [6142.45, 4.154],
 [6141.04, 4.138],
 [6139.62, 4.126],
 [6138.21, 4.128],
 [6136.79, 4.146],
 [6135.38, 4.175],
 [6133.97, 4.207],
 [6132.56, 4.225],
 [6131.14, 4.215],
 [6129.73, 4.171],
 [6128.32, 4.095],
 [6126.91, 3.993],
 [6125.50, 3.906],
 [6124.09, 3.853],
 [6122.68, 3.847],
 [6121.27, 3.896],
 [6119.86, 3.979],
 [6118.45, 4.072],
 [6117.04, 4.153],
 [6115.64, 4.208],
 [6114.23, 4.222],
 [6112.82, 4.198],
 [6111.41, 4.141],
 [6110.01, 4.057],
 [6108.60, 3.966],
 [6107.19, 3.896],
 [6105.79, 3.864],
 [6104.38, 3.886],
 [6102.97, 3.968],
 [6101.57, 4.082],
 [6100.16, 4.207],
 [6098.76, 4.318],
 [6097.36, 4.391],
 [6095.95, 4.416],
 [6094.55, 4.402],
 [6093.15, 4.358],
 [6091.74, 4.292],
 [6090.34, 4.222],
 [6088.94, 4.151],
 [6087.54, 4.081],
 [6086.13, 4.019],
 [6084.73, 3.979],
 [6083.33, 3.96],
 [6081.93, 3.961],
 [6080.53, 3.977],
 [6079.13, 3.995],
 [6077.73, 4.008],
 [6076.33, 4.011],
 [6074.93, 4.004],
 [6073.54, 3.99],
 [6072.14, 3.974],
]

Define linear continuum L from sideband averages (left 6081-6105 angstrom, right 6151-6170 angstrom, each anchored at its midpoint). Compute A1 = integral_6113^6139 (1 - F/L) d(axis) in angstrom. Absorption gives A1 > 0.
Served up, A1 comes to -3.2 angstrom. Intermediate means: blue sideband 4.16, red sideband 3.1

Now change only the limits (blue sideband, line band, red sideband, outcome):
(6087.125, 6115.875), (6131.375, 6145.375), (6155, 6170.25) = -3.12 angstrom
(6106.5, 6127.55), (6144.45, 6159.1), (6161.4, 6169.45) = -3.96 angstrom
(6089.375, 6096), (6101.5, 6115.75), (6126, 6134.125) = 0.70 angstrom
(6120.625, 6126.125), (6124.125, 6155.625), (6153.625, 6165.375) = -4.48 angstrom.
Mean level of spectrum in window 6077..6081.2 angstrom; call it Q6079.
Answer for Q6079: 3.99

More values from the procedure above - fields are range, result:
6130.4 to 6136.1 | 4.21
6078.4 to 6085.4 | 3.98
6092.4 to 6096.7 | 4.38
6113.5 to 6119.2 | 4.16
